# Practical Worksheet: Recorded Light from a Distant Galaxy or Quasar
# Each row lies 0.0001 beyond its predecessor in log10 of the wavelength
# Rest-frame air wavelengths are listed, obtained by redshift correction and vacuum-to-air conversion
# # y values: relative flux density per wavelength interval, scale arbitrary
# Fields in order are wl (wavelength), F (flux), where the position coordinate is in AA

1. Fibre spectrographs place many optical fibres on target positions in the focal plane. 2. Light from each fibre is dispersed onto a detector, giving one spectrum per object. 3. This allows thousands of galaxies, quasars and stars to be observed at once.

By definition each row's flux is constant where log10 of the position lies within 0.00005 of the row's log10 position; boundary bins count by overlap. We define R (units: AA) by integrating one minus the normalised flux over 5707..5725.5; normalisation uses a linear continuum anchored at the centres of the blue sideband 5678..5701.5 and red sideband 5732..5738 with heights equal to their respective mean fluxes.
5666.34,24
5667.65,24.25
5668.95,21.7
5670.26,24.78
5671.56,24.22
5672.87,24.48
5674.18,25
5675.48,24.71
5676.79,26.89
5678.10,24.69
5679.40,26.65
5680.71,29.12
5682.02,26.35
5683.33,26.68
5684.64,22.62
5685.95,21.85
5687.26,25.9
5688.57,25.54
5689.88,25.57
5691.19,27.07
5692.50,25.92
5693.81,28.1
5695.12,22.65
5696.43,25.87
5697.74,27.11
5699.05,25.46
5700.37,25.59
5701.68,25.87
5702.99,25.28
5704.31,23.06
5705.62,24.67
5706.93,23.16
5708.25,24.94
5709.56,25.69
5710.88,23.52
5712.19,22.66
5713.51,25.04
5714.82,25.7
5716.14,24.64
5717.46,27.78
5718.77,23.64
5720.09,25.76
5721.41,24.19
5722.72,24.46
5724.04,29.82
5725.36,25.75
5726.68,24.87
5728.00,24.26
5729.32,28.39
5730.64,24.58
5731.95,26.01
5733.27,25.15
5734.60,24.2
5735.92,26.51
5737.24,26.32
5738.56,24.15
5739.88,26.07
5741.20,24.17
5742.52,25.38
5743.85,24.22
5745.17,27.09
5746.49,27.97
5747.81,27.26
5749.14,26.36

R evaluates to 0.32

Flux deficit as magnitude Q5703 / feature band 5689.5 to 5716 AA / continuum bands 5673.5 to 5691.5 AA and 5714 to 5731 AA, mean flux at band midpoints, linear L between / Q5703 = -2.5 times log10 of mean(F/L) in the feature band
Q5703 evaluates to 0.02 mag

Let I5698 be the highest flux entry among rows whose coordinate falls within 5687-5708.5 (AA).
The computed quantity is 28.1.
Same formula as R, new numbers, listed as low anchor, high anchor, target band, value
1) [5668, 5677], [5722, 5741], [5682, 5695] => -0.3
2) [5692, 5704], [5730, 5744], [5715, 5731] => -0.2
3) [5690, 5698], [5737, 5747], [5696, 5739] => 0.9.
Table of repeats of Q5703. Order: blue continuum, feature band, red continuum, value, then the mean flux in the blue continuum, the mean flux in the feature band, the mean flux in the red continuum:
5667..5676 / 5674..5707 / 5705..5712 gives -0.06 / 24.2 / 25.5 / 24.3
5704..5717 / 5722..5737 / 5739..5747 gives -0.03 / 24.4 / 25.8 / 25.7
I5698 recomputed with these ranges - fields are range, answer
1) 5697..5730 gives 29.82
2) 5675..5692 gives 29.12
